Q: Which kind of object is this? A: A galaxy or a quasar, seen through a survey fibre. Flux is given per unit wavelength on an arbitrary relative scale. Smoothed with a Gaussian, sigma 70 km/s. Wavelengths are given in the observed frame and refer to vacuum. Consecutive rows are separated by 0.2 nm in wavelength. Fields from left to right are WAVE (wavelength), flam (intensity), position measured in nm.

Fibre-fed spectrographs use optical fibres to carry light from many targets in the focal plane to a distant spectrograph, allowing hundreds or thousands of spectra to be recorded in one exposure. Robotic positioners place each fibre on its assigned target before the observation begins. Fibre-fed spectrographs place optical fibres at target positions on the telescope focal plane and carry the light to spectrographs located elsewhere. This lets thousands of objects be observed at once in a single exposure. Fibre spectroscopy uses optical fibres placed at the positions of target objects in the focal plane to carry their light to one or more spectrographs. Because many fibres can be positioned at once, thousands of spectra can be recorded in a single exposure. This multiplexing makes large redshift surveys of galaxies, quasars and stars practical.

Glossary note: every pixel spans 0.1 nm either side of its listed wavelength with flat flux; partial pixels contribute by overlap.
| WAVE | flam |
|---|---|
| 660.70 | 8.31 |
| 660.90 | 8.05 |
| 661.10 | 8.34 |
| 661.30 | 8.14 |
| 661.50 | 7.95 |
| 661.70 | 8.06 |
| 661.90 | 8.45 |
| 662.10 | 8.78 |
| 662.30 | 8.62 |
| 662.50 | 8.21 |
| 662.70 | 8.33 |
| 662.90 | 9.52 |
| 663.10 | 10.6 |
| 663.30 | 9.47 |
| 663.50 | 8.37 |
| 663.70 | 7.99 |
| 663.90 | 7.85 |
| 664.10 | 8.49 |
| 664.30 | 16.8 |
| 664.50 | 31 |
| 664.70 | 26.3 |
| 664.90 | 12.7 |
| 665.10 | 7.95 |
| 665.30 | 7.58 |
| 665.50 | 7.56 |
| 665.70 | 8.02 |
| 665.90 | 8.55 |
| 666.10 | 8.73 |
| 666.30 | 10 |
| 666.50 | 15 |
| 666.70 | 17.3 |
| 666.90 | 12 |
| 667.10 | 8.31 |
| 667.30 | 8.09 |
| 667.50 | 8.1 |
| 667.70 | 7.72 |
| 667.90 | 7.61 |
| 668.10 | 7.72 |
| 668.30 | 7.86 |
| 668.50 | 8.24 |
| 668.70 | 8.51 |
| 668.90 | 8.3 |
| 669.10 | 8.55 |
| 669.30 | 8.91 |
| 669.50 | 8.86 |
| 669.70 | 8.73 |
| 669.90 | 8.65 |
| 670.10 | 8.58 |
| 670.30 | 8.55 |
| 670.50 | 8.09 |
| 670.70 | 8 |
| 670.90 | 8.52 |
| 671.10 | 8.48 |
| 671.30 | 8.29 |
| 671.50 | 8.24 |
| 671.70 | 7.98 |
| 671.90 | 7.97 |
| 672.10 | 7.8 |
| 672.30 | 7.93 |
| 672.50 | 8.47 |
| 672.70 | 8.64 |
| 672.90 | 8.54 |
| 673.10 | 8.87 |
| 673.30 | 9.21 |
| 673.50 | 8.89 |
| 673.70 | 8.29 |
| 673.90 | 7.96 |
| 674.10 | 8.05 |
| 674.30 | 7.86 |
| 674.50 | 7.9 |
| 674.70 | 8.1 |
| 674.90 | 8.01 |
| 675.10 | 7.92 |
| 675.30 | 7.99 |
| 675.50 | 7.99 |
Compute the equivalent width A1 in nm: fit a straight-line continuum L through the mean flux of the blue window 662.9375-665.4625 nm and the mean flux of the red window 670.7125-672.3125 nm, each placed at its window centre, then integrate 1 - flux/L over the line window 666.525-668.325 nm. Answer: 0.18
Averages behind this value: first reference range 12.7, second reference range 8.16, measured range 9.71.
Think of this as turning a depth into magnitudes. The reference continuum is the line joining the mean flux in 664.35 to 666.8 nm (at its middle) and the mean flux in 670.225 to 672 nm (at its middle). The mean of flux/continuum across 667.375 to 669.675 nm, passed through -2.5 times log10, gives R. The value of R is 0.28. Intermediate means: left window 13.5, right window 8.23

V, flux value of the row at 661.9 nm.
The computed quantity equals 8.45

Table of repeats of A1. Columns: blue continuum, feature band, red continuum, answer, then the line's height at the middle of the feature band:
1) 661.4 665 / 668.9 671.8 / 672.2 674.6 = 0.270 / 9.32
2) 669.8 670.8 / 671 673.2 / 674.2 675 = -0.024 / 8.2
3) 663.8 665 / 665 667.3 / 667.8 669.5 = 0.552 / 13.5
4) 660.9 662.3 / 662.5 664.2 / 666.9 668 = -0.099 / 8.31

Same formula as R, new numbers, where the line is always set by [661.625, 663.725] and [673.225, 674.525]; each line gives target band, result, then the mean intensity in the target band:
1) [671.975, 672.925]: 0.017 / 8.25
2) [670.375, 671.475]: 0.021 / 8.28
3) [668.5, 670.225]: -0.013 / 8.61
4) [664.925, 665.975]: 0.054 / 8.26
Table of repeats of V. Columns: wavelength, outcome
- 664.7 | 26.3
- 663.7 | 7.99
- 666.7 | 17.3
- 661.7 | 8.06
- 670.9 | 8.52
